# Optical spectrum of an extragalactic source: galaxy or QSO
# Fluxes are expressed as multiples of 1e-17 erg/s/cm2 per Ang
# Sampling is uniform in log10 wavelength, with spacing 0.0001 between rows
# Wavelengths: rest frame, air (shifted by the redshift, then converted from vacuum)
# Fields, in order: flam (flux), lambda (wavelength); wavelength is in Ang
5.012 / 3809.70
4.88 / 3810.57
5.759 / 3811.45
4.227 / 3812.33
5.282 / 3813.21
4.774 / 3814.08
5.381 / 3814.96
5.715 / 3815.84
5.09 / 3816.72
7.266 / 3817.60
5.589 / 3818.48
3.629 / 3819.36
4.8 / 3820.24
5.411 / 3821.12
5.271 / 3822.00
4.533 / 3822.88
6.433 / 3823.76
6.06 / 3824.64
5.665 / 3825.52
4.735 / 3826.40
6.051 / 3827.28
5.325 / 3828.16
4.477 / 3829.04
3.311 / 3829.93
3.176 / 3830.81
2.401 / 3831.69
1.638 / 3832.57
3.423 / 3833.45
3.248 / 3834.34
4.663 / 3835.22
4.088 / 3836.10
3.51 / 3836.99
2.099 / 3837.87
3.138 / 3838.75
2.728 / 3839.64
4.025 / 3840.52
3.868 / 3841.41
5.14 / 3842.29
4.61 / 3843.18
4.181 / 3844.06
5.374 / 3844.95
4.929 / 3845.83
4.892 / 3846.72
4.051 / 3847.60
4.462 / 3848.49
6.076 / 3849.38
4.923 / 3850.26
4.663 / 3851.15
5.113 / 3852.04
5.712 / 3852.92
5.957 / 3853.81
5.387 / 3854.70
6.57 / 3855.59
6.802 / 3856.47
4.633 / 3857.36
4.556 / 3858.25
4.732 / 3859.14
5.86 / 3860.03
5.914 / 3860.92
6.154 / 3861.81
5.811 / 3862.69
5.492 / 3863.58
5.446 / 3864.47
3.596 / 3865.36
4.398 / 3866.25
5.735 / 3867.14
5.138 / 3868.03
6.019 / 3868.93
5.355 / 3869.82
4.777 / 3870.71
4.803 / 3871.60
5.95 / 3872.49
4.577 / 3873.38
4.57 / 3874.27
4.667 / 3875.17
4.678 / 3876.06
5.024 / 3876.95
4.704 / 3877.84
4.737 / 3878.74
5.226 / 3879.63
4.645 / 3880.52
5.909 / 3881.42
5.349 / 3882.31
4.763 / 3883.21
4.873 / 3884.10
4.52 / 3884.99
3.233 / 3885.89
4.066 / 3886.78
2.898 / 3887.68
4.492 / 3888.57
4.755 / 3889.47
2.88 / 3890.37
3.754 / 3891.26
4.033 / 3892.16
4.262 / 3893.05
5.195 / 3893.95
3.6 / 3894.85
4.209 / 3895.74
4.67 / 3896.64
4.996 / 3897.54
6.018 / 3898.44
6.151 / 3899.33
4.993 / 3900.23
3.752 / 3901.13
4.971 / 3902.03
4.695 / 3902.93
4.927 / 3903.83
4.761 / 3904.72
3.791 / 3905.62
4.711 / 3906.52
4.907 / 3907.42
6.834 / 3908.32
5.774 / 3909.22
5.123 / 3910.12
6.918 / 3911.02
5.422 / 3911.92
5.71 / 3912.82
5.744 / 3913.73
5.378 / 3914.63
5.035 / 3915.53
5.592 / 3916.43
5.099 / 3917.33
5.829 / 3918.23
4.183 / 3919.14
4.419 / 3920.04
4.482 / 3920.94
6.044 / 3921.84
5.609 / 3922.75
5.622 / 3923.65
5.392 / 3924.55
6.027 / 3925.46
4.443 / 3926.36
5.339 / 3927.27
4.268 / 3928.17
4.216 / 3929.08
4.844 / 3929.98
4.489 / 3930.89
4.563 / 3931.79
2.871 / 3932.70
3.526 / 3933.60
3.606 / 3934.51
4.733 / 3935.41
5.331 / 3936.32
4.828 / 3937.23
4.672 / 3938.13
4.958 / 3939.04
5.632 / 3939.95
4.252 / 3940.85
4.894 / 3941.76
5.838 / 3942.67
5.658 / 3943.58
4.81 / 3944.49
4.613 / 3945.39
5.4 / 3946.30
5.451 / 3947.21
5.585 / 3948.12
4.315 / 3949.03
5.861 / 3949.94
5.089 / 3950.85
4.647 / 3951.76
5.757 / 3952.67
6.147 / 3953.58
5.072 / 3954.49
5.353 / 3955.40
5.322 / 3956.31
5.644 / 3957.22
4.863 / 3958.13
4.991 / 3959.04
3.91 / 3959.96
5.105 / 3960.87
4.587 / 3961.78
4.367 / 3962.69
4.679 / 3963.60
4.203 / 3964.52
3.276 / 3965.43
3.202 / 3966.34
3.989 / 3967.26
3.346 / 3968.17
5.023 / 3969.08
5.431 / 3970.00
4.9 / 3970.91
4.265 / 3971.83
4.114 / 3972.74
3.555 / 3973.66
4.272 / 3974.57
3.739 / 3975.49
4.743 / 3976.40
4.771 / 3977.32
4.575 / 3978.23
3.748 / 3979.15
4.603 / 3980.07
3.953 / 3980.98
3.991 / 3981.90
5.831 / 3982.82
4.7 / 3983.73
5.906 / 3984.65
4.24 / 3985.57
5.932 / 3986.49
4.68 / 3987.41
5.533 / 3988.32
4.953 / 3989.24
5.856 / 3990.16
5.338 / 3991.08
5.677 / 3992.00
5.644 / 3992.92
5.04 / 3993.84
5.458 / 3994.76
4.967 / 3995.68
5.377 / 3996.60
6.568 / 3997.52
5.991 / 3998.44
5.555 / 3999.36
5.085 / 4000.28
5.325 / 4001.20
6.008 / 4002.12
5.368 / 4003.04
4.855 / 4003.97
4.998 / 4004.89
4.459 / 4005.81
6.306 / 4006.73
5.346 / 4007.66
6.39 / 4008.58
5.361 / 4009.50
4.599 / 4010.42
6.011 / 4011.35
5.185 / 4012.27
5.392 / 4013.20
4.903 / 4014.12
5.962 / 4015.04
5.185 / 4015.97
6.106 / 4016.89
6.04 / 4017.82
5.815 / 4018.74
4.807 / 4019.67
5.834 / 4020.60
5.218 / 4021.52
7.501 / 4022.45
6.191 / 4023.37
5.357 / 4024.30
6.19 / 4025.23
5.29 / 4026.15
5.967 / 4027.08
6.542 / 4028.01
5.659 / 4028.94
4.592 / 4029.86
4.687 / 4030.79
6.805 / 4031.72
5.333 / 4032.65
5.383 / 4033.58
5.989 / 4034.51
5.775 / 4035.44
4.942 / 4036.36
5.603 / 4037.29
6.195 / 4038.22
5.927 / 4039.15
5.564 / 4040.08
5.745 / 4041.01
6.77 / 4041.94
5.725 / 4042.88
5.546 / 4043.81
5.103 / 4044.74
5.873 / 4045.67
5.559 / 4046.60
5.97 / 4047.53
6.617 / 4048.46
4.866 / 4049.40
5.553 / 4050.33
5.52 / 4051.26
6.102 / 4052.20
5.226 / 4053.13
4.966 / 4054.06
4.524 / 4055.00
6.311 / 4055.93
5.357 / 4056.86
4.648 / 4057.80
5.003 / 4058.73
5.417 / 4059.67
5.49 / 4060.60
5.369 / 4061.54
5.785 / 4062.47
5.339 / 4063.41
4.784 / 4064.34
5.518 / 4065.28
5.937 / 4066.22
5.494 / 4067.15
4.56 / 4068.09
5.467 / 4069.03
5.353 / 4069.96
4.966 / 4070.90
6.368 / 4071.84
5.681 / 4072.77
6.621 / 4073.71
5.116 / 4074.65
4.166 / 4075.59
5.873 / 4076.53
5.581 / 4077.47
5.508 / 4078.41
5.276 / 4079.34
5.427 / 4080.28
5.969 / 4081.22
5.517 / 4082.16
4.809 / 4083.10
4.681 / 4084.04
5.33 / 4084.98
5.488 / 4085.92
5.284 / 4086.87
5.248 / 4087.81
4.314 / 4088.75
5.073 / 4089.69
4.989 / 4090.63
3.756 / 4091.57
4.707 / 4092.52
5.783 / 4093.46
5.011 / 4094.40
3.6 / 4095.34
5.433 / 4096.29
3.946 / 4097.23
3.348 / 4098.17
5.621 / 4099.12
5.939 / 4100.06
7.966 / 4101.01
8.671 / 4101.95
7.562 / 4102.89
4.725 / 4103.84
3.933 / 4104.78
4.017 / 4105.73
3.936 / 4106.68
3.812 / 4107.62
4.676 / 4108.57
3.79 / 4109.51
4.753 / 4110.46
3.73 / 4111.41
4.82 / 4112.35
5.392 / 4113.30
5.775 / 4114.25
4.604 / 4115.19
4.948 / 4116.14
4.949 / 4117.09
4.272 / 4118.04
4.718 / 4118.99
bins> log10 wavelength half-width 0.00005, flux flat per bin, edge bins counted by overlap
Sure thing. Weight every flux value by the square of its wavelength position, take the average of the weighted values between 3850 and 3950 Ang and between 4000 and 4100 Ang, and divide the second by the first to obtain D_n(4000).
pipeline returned 1.17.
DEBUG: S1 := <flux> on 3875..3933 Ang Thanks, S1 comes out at 4.85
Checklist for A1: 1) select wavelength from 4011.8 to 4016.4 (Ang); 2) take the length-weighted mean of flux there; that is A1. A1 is 5.33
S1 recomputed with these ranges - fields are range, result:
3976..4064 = 5.45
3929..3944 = 4.65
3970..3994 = 4.8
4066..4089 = 5.37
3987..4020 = 5.45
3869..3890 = 4.74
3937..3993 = 4.84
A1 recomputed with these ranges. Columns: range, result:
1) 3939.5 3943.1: 5.15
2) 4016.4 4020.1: 5.7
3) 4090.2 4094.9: 4.84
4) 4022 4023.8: 6.88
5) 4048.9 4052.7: 5.51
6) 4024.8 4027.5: 5.82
